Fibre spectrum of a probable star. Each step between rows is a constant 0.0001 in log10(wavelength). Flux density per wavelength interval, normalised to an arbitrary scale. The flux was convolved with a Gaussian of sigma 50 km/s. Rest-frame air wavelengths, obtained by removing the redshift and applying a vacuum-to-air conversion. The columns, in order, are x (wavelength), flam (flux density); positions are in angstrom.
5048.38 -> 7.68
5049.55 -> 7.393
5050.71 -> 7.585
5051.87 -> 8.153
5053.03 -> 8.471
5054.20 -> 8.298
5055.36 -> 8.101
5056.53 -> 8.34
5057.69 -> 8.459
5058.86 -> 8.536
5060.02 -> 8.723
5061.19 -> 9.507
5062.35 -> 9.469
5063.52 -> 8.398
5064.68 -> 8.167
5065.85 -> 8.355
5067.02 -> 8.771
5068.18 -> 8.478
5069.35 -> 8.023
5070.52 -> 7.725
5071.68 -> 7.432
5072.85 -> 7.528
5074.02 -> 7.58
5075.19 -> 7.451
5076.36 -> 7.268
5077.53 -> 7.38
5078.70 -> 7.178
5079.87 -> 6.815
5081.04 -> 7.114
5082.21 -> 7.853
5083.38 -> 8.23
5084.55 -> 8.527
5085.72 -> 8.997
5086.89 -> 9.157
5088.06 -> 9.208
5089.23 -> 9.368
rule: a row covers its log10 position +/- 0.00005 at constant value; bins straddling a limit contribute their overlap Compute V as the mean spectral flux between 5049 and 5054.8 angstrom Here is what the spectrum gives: 7.99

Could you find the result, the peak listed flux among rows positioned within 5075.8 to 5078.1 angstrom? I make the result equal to 7.38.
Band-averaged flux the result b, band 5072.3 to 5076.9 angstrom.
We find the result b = 7.45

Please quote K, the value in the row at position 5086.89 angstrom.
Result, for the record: 9.157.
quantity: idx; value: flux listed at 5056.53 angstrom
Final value 8.34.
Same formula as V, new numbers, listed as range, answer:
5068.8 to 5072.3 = 7.73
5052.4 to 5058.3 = 8.32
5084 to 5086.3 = 8.77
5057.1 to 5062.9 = 8.94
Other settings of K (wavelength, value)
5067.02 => 8.771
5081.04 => 7.114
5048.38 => 7.68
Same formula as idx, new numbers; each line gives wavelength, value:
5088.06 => 9.208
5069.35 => 8.023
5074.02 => 7.58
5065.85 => 8.355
